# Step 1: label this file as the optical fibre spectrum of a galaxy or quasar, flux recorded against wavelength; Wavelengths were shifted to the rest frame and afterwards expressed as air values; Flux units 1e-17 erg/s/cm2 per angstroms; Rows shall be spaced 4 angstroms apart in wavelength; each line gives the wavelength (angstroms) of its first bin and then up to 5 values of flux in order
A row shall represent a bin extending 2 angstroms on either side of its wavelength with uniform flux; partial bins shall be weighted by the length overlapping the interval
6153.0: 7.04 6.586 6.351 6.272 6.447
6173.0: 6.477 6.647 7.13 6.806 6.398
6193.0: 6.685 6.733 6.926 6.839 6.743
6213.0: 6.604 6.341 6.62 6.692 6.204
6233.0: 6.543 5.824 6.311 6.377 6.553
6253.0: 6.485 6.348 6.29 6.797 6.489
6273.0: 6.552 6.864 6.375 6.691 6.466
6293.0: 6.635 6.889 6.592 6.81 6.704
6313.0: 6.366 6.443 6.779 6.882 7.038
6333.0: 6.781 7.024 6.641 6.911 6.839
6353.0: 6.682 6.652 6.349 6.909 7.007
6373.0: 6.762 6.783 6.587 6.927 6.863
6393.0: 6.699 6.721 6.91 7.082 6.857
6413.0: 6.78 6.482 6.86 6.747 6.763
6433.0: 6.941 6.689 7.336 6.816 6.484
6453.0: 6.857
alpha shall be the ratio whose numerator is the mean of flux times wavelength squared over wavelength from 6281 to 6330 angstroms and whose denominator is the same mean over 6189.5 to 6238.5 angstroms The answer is 1.05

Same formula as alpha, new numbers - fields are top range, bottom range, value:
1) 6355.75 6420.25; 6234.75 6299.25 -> 1.08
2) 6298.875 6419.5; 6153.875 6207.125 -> 1.08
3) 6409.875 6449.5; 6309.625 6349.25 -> 1.04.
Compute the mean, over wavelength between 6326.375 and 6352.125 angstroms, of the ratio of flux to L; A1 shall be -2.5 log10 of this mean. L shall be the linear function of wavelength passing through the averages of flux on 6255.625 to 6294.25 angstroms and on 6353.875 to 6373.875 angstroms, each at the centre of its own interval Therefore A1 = -0.029 mag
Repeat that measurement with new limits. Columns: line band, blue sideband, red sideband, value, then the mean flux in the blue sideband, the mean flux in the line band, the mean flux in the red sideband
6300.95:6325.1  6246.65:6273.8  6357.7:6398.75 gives -0.004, 6.5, 6.64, 6.76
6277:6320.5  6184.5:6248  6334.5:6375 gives 0.010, 6.53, 6.62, 6.78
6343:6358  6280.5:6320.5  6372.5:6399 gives -0.013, 6.61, 6.78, 6.76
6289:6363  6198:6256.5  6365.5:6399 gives -0.004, 6.5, 6.72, 6.8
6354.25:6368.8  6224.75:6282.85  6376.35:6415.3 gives 0.007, 6.44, 6.68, 6.82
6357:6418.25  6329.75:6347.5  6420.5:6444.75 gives 0.014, 6.85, 6.78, 6.89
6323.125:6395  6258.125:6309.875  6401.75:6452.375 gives -0.011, 6.62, 6.8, 6.82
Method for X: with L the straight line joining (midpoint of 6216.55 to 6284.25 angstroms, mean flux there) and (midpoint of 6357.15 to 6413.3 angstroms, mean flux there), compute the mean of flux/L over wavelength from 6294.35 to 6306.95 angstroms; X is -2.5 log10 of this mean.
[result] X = -0.03 mag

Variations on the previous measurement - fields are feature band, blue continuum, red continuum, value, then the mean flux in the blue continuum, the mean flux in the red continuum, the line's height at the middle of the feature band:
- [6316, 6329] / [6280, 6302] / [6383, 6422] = -0.02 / 6.62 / 6.82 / 6.68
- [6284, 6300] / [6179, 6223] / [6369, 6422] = 0.01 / 6.71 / 6.8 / 6.75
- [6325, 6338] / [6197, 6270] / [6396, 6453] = -0.04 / 6.51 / 6.82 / 6.67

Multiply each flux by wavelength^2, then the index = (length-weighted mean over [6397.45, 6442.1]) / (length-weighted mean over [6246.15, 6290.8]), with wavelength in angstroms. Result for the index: 1.10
